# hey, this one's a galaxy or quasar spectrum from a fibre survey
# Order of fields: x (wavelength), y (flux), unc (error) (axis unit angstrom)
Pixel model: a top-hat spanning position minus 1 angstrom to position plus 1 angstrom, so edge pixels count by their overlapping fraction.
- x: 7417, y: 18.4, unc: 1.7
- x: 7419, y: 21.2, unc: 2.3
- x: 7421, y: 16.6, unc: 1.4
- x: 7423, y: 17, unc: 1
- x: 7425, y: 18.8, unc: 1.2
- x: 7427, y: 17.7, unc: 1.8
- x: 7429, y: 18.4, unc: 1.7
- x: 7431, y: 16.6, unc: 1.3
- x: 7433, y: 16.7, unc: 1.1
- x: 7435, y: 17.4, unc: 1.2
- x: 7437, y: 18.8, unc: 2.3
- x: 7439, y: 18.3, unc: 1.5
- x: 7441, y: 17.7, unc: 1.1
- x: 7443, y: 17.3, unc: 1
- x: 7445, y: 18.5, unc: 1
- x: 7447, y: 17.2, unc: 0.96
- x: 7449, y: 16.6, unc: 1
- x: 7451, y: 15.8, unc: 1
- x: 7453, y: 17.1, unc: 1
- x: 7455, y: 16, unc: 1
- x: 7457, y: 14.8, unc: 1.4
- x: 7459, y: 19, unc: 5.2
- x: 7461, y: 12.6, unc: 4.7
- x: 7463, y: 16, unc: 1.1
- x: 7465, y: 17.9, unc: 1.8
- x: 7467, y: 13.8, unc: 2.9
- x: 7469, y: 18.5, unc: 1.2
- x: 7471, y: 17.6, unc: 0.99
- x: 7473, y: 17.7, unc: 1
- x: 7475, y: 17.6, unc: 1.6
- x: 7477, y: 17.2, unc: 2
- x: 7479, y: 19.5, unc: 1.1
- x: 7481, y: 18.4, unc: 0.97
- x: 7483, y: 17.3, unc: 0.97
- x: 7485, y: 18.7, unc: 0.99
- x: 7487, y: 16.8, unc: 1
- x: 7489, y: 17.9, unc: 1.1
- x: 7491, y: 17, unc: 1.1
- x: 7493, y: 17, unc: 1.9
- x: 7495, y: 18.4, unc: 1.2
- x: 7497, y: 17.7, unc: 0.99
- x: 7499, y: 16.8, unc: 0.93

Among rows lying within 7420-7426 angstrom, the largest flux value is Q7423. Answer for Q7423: 18.8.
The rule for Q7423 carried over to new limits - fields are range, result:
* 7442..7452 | 18.5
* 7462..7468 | 17.9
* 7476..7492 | 19.5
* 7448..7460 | 19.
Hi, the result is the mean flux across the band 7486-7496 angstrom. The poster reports 17.4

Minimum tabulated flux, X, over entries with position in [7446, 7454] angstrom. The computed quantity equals 15.8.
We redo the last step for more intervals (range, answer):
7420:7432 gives 16.6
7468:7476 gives 17.6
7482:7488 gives 16.8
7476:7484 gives 17.2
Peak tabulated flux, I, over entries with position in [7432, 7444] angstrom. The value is 18.8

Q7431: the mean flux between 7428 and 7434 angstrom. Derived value 17.2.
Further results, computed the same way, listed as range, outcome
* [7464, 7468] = 15.8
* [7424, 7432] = 17.9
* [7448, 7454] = 16.5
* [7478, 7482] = 18.9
